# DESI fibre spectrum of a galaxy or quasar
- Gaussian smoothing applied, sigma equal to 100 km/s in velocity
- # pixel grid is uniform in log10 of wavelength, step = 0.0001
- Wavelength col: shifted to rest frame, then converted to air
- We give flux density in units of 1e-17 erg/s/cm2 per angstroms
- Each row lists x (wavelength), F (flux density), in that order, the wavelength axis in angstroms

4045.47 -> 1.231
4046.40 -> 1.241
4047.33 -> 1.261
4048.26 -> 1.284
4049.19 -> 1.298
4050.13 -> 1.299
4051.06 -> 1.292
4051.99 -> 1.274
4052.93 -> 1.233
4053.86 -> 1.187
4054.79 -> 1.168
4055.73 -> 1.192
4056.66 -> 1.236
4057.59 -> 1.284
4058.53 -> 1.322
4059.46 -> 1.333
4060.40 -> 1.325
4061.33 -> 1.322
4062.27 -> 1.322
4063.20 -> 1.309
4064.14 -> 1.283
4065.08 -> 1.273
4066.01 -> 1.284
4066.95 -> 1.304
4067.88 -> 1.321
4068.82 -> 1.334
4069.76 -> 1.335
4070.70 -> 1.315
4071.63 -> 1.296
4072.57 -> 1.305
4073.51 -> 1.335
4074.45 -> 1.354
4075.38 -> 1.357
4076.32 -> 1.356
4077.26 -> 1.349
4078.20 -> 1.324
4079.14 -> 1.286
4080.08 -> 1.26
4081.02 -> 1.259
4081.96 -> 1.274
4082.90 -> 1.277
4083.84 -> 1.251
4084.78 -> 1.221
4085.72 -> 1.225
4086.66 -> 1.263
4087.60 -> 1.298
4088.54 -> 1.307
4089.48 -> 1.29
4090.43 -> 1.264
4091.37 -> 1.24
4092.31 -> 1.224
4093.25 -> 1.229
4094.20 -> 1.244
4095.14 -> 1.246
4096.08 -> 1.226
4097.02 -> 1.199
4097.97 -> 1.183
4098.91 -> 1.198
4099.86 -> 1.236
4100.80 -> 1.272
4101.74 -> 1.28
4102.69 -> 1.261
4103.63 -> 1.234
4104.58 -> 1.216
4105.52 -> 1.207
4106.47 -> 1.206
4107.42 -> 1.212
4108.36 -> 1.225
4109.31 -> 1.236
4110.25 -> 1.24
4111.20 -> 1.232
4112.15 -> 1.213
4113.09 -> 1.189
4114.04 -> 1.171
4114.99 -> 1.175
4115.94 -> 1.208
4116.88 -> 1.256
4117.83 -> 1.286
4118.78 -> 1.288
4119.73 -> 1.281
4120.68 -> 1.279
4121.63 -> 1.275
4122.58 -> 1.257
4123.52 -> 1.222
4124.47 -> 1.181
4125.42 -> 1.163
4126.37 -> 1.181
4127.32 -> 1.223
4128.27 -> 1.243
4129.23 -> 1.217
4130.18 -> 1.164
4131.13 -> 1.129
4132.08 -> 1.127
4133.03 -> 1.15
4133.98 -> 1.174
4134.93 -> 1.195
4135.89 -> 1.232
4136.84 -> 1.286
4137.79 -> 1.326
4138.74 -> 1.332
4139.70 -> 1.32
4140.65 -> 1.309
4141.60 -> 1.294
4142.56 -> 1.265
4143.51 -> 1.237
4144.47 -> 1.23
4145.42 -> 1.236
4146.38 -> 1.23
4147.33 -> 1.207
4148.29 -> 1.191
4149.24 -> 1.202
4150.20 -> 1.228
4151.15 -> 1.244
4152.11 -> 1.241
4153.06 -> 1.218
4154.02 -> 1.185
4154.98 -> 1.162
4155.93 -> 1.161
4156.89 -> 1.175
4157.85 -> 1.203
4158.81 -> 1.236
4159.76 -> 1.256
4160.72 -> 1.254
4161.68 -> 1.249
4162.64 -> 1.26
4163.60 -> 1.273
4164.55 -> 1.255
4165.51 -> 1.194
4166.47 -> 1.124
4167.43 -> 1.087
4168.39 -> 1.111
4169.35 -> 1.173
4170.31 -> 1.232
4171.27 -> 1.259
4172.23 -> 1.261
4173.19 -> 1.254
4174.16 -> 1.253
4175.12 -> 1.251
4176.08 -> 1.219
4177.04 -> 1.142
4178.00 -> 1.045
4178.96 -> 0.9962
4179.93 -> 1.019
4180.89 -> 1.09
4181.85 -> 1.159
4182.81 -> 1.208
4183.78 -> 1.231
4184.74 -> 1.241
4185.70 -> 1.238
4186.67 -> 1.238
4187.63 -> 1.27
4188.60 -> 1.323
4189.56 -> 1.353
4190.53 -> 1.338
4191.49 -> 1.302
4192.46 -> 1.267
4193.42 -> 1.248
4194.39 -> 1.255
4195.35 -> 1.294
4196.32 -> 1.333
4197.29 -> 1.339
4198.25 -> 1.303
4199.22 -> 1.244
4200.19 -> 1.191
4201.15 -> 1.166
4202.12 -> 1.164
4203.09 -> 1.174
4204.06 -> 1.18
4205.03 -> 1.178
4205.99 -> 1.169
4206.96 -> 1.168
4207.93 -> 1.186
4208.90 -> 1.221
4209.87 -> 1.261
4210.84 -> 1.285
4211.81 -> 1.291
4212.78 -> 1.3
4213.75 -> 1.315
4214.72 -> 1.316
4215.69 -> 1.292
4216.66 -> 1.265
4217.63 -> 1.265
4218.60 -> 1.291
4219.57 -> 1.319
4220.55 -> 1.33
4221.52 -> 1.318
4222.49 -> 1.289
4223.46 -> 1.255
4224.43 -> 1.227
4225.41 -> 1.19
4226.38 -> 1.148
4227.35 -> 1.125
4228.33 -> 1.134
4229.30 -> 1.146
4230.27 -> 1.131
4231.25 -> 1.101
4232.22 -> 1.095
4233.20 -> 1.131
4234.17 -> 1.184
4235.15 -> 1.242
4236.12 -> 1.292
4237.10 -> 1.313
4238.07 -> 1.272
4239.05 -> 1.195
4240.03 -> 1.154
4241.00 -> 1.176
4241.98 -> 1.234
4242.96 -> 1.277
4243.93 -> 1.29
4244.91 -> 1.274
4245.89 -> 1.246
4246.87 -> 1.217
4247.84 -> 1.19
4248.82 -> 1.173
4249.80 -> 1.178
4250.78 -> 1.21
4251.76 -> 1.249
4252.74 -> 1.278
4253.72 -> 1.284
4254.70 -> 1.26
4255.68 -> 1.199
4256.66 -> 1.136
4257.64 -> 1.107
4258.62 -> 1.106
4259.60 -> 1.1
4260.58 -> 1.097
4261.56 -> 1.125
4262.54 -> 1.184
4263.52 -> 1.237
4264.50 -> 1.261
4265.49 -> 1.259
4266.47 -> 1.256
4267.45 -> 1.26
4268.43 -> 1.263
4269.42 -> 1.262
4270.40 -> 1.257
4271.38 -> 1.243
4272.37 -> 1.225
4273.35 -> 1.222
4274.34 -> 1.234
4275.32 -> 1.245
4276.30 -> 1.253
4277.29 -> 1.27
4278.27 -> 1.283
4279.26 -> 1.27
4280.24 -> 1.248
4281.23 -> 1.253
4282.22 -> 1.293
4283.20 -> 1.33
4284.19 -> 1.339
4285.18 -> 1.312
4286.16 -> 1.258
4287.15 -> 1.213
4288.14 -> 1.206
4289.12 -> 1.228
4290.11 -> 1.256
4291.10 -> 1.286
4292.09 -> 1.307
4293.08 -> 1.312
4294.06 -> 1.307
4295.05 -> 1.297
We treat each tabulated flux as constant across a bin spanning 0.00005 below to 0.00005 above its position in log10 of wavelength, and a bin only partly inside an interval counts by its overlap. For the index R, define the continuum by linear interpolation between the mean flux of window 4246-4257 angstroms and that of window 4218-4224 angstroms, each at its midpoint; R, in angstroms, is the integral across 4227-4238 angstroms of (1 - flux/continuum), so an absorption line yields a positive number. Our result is 0.8 angstroms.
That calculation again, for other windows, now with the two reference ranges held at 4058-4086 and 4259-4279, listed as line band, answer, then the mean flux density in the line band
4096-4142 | 2.0 angstroms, 1.23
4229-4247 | 0.4 angstroms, 1.21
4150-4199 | 1.7 angstroms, 1.22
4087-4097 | 0.3 angstroms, 1.25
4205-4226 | -0.2 angstroms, 1.26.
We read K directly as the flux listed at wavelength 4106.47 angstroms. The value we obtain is 1.206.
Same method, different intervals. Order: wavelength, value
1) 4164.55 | 1.255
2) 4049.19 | 1.298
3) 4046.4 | 1.241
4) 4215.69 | 1.292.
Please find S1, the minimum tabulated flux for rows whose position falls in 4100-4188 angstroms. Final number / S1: 0.9962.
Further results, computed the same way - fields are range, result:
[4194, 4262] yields 1.095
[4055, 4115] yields 1.171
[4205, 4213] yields 1.168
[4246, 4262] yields 1.097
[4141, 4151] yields 1.191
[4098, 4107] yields 1.198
